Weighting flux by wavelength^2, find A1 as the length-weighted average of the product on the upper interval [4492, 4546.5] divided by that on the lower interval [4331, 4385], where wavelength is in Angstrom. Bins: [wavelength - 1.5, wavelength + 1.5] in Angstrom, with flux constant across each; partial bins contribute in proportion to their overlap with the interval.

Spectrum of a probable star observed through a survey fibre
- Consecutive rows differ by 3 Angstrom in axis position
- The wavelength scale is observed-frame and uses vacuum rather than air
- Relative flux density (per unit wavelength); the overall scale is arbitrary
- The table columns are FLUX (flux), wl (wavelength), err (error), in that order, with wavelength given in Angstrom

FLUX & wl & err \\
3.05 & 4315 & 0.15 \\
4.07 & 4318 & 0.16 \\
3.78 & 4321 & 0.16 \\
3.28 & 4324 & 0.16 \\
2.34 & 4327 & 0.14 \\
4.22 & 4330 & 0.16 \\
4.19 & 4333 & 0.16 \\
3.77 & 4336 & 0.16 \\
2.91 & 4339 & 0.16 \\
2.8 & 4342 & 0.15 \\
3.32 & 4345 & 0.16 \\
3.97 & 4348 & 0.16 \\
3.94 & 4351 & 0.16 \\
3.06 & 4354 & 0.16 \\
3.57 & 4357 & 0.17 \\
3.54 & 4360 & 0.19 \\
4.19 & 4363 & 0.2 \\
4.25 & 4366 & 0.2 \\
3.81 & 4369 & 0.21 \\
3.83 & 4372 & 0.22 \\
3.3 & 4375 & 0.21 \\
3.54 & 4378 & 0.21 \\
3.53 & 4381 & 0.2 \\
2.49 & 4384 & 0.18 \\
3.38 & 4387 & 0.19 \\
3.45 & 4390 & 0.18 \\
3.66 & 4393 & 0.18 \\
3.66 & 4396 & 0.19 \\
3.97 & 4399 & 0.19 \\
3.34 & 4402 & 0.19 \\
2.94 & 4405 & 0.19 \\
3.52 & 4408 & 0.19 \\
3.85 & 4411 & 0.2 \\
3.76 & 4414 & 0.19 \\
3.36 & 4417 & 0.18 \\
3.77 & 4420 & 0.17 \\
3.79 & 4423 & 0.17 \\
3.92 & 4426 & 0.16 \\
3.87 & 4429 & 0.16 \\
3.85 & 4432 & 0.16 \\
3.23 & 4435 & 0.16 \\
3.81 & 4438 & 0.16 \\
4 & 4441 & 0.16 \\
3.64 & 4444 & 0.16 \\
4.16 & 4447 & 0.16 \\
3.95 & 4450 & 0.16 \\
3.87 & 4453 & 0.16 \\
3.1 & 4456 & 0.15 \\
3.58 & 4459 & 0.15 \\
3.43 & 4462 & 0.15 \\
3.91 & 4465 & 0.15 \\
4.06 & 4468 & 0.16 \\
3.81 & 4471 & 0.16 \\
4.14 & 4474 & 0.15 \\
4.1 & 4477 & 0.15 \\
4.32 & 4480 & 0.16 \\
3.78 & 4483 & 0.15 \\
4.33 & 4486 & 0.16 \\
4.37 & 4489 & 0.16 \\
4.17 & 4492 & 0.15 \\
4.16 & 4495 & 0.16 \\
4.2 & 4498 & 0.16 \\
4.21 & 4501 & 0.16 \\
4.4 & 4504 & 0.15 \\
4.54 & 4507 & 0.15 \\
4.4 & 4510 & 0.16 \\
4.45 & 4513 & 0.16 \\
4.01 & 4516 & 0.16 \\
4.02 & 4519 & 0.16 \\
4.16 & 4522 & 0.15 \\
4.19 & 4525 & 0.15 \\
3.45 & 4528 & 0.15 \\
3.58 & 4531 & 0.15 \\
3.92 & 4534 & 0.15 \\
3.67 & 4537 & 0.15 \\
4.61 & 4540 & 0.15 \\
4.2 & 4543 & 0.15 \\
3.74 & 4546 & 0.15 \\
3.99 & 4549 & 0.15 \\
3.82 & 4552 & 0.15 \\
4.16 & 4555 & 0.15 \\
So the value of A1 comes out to 1.24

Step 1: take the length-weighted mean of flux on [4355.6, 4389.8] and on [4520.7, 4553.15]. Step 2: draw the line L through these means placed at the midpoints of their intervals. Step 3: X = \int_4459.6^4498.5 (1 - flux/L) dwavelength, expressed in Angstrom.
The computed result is -2.4 Angstrom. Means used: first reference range 3.58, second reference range 3.94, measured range 4.05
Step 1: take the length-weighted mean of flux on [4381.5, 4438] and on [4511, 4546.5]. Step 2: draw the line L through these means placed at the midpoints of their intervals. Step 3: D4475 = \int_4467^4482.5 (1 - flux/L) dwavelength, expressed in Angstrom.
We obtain -1.07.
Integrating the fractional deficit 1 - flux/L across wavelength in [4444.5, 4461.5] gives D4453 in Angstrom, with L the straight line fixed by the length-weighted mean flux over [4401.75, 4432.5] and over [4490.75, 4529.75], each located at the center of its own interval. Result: 0.60 Angstrom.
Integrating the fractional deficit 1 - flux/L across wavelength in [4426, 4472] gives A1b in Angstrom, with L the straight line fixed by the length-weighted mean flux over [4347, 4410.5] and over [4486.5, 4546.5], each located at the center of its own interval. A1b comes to 1.2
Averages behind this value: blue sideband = 3.57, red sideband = 4.13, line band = 3.76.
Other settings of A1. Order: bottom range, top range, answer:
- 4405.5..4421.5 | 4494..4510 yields 1.24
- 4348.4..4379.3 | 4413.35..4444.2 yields 1.03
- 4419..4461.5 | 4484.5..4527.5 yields 1.17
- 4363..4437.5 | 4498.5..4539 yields 1.20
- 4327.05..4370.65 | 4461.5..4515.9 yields 1.22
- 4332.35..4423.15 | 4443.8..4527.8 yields 1.20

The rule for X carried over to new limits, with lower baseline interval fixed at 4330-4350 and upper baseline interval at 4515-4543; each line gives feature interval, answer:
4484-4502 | -1.6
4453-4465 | 1.0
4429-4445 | 0.2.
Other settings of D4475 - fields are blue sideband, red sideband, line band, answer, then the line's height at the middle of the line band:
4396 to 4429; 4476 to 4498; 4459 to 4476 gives 0.79 Angstrom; 4.04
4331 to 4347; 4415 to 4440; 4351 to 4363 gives -0.22 Angstrom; 3.5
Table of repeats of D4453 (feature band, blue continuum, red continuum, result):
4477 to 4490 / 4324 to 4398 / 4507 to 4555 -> -1.0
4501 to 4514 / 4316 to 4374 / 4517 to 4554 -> -1.7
